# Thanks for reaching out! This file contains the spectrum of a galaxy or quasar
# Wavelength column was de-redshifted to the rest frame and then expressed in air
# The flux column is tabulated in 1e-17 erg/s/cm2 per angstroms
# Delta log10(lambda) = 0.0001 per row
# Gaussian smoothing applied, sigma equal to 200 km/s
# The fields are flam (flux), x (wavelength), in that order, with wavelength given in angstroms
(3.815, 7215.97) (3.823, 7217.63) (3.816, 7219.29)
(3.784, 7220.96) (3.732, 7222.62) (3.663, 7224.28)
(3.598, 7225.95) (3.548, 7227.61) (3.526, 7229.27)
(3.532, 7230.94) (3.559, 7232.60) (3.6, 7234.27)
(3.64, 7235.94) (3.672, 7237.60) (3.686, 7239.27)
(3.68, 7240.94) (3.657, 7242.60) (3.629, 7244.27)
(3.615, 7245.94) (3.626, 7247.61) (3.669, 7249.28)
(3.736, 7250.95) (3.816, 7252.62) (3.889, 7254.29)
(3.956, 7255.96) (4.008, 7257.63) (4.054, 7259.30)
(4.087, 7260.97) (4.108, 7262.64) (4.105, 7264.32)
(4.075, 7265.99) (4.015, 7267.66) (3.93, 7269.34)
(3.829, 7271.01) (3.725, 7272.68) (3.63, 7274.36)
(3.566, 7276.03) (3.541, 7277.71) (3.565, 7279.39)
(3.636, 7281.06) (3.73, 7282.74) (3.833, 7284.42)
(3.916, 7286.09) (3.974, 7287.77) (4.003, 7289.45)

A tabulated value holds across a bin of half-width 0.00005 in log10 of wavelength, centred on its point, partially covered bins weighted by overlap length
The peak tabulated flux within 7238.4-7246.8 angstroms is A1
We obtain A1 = 3.686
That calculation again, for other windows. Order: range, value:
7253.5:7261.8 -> 4.087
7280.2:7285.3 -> 3.833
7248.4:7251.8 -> 3.736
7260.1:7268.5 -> 4.108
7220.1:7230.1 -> 3.784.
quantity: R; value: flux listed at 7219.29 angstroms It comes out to 3.816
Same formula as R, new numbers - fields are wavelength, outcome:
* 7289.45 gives 4.003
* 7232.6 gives 3.559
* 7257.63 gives 4.008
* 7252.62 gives 3.816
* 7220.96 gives 3.784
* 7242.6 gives 3.657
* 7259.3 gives 4.054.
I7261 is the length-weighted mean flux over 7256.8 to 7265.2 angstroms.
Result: 4.07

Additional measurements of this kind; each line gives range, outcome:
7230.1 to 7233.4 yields 3.55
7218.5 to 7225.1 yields 3.75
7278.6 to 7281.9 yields 3.61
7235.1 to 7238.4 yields 3.66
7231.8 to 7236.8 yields 3.6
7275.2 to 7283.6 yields 3.6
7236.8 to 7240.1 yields 3.68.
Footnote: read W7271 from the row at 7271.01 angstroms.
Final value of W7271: 3.829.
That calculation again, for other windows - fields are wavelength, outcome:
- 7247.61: 3.626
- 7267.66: 4.015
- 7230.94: 3.532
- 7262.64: 4.108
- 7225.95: 3.598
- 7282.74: 3.73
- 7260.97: 4.087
